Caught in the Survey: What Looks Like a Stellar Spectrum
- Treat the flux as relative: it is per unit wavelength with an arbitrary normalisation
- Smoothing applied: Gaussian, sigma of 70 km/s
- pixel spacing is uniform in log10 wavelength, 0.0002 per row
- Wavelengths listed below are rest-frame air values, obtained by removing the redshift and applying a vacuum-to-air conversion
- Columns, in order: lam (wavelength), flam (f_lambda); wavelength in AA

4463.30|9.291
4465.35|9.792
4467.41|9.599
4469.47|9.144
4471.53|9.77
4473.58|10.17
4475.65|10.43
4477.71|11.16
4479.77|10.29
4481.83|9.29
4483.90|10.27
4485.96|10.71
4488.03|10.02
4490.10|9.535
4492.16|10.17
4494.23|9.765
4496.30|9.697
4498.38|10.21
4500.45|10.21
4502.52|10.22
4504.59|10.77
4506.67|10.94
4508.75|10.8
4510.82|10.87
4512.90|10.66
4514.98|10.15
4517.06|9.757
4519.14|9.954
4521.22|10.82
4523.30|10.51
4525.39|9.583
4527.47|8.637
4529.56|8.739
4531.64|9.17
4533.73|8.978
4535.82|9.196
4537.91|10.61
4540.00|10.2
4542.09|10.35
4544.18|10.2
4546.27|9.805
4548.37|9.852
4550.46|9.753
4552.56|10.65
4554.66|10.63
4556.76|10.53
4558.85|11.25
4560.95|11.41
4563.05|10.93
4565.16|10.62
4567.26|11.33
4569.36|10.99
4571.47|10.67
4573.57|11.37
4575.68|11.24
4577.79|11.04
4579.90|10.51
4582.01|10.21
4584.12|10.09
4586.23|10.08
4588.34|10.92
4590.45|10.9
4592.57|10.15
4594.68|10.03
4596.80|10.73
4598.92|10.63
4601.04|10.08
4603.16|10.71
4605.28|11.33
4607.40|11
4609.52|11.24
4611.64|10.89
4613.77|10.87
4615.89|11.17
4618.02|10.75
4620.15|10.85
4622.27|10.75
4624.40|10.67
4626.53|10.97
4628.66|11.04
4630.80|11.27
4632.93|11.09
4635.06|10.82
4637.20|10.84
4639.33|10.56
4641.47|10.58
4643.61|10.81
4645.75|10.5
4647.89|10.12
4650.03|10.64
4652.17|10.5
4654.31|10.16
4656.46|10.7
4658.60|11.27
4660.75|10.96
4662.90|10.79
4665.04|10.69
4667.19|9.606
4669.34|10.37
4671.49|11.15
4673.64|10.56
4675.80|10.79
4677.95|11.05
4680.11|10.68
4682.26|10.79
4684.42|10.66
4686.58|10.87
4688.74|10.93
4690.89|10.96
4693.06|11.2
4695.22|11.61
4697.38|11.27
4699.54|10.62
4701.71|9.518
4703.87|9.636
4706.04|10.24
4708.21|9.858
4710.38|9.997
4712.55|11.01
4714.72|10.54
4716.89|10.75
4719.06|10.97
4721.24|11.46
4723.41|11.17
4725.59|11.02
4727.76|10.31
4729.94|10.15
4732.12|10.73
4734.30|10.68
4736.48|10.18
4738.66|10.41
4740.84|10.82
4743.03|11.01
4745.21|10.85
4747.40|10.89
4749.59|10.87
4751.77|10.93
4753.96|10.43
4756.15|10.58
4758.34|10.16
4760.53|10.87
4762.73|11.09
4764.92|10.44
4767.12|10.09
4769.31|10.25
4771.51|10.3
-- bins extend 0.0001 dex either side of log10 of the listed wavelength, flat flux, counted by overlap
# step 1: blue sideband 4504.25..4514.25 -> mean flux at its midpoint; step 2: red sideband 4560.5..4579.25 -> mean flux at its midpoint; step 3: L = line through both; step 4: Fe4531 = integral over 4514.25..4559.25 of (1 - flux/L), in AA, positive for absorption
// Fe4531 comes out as 3.9 AA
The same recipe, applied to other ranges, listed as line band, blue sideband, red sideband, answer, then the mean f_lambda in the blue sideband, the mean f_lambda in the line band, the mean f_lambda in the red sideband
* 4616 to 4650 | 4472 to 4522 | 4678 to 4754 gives -0.8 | 10.3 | 10.8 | 10.7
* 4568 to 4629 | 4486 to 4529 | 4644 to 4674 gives -2.0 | 10.2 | 10.8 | 10.6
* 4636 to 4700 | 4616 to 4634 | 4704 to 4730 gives 0.2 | 10.9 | 10.7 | 10.6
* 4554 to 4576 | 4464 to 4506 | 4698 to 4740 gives -1.7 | 10.1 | 11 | 10.5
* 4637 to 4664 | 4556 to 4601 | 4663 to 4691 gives 0.2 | 10.7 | 10.6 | 10.7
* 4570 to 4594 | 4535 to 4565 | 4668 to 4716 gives -0.4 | 10.4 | 10.6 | 10.6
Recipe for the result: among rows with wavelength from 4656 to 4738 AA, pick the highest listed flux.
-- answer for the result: 11.61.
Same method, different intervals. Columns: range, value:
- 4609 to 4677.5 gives 11.27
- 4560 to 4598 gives 11.41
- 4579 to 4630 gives 11.33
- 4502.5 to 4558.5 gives 10.94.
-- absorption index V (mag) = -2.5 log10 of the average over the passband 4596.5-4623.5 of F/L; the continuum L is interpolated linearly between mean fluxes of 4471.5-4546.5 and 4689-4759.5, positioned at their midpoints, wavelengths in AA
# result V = -0.05 mag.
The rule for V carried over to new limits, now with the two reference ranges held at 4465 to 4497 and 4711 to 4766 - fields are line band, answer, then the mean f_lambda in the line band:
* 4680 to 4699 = -0.042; 11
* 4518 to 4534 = 0.060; 9.58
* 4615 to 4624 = -0.048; 10.9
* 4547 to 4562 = -0.038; 10.6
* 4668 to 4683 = -0.020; 10.7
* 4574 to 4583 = -0.053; 10.8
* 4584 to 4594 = -0.016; 10.5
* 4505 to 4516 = -0.063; 10.7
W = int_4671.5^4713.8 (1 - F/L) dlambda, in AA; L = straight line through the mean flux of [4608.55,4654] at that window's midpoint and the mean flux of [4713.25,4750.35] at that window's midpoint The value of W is 0.4 AA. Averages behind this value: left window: 10.8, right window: 10.8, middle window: 10.7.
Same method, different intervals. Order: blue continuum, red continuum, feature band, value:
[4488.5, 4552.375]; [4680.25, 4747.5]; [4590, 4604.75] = -0.3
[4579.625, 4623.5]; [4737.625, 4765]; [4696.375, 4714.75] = 0.7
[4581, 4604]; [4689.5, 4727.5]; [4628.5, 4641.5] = -0.5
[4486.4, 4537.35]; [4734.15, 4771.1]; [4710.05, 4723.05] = -0.4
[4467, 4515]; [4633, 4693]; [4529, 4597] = 0.1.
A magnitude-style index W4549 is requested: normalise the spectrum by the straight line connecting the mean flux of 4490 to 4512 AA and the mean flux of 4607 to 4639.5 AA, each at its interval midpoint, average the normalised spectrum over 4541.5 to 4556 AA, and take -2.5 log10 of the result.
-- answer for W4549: 0.041 mag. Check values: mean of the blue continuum 10.3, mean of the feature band 10.2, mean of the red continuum 10.9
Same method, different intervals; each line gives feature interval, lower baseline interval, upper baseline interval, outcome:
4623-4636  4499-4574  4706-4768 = -0.05 mag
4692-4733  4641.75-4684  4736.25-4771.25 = 0.00 mag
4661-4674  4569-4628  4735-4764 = 0.02 mag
